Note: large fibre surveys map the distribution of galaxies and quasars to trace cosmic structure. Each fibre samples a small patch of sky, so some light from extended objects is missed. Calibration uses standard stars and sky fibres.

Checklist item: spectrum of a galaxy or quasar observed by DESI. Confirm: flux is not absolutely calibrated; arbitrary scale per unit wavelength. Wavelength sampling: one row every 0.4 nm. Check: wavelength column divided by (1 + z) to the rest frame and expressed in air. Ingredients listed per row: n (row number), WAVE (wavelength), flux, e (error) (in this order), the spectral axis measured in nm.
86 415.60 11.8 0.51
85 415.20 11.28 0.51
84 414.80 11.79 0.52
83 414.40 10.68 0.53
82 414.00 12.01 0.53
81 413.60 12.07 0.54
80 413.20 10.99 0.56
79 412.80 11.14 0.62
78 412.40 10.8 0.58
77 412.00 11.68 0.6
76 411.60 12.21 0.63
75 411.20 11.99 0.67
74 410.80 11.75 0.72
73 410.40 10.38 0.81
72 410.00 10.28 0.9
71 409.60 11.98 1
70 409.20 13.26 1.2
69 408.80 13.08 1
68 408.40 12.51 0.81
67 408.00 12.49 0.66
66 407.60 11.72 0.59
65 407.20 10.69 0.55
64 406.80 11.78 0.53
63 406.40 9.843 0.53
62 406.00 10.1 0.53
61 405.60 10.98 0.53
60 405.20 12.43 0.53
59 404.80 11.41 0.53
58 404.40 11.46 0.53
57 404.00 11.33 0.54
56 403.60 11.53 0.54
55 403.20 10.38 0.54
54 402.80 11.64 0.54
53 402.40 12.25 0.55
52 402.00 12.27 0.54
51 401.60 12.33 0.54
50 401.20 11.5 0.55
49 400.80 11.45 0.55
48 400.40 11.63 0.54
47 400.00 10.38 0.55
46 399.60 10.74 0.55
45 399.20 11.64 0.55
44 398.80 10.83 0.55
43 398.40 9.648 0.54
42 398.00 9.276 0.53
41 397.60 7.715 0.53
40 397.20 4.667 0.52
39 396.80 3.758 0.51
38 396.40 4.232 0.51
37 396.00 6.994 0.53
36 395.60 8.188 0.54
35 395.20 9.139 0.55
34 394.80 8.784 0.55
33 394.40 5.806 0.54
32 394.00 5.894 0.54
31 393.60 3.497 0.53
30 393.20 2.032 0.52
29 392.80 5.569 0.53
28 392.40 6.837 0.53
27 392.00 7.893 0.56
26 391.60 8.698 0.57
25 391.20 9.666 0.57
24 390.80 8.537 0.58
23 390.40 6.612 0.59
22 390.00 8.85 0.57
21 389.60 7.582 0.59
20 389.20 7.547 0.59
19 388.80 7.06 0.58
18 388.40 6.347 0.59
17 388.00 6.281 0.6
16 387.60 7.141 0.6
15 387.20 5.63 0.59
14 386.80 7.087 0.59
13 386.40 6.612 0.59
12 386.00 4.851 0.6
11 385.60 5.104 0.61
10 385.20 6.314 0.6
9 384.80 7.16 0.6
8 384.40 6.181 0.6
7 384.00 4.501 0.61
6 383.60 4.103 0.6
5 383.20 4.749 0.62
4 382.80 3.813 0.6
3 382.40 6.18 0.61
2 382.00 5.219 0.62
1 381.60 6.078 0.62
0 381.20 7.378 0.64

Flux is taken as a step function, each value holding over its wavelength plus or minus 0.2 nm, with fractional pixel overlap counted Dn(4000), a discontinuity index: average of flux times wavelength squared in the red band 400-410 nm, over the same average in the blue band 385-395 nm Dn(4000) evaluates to 1.9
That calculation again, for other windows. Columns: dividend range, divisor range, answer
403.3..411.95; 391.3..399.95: 1.68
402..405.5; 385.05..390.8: 1.87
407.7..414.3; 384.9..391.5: 1.89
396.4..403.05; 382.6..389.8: 1.77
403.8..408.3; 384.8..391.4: 1.78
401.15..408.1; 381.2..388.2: 2.20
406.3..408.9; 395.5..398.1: 1.99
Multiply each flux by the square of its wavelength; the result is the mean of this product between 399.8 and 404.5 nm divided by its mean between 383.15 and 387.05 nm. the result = 2.20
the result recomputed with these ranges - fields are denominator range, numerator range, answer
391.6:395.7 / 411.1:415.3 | 1.97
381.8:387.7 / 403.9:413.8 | 2.32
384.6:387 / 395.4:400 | 1.39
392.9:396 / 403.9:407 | 1.89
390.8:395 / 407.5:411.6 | 1.98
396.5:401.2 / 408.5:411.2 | 1.35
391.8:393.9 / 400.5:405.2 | 2.35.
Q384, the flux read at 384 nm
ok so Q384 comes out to 4.501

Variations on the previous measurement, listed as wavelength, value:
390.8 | 8.537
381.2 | 7.378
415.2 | 11.28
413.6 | 12.07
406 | 10.1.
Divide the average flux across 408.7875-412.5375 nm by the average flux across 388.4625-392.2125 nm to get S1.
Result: 1.46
